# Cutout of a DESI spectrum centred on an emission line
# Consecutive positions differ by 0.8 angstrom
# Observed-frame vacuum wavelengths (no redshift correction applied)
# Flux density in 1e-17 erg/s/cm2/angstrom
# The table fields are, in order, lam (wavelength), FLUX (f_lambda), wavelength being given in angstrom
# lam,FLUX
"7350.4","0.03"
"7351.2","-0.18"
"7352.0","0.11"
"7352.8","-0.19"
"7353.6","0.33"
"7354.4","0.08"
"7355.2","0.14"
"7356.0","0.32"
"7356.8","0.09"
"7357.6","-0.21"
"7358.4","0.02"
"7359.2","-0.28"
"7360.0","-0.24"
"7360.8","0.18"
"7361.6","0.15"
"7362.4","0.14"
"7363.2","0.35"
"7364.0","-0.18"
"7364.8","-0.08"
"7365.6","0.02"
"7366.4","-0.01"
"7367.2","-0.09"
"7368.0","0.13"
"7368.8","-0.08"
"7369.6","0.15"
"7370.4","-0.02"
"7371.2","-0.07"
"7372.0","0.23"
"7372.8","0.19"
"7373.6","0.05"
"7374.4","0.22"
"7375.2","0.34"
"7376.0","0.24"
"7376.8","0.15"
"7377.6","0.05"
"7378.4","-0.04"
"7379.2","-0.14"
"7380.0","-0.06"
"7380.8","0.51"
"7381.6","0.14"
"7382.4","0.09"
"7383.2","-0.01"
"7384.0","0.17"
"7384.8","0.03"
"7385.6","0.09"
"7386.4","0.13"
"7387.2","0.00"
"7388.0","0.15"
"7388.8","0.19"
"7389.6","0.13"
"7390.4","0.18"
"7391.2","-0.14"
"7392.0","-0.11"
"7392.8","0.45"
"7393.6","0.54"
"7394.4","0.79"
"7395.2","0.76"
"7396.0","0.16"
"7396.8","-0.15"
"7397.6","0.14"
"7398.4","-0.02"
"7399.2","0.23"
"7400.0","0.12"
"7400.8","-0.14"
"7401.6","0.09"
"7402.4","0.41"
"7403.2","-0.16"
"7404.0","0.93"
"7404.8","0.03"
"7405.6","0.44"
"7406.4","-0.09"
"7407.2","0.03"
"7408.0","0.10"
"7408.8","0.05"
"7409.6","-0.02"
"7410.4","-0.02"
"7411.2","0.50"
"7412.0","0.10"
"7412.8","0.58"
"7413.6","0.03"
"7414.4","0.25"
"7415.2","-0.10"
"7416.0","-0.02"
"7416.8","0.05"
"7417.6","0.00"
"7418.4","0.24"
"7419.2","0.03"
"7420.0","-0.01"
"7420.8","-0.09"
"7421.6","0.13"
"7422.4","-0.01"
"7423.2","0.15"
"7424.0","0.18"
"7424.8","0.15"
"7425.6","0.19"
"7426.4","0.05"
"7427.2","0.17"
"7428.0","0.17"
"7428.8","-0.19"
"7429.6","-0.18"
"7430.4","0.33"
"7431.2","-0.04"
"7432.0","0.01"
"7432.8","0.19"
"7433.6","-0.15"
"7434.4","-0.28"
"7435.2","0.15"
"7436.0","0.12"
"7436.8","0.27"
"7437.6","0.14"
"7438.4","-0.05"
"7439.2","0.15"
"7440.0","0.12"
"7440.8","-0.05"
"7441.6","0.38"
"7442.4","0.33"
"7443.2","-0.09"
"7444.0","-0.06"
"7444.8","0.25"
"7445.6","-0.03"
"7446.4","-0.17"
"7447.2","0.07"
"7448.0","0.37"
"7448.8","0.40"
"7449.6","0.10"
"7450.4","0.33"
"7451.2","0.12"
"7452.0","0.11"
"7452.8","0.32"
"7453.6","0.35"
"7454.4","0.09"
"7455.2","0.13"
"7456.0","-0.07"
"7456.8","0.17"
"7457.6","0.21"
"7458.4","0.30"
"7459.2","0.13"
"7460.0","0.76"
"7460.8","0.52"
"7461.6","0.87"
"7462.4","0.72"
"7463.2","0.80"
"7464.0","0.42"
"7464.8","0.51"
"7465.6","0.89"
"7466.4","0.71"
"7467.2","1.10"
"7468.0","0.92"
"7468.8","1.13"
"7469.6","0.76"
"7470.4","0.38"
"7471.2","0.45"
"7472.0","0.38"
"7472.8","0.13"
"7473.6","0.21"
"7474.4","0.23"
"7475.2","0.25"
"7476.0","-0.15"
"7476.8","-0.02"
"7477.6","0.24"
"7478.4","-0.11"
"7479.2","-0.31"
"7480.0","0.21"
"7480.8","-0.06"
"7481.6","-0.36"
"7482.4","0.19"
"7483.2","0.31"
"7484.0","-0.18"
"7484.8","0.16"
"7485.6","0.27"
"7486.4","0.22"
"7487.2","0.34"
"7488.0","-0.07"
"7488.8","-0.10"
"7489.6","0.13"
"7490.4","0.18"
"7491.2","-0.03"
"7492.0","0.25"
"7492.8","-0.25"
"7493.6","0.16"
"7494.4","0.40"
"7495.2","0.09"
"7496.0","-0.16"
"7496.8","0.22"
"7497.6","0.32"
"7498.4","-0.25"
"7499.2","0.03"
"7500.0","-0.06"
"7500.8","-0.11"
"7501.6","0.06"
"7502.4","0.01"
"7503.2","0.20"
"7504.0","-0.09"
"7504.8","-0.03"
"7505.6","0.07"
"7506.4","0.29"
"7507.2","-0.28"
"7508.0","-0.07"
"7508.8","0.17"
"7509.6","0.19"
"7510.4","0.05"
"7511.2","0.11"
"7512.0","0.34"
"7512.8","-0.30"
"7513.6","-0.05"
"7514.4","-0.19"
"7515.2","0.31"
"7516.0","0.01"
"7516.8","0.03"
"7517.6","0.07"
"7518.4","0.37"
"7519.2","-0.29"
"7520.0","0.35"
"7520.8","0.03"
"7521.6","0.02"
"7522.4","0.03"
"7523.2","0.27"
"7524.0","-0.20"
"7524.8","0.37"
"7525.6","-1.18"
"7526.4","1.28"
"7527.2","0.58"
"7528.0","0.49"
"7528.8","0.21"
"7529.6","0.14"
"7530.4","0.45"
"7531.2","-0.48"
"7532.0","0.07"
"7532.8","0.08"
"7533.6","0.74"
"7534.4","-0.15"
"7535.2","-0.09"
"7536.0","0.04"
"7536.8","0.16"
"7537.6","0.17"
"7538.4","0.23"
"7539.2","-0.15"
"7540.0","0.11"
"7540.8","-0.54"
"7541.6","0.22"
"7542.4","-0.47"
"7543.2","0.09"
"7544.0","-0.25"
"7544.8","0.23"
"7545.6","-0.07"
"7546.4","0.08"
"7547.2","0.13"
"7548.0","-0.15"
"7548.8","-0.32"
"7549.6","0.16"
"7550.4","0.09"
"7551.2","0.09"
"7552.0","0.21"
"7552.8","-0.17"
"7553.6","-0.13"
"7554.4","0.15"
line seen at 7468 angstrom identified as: [O II]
